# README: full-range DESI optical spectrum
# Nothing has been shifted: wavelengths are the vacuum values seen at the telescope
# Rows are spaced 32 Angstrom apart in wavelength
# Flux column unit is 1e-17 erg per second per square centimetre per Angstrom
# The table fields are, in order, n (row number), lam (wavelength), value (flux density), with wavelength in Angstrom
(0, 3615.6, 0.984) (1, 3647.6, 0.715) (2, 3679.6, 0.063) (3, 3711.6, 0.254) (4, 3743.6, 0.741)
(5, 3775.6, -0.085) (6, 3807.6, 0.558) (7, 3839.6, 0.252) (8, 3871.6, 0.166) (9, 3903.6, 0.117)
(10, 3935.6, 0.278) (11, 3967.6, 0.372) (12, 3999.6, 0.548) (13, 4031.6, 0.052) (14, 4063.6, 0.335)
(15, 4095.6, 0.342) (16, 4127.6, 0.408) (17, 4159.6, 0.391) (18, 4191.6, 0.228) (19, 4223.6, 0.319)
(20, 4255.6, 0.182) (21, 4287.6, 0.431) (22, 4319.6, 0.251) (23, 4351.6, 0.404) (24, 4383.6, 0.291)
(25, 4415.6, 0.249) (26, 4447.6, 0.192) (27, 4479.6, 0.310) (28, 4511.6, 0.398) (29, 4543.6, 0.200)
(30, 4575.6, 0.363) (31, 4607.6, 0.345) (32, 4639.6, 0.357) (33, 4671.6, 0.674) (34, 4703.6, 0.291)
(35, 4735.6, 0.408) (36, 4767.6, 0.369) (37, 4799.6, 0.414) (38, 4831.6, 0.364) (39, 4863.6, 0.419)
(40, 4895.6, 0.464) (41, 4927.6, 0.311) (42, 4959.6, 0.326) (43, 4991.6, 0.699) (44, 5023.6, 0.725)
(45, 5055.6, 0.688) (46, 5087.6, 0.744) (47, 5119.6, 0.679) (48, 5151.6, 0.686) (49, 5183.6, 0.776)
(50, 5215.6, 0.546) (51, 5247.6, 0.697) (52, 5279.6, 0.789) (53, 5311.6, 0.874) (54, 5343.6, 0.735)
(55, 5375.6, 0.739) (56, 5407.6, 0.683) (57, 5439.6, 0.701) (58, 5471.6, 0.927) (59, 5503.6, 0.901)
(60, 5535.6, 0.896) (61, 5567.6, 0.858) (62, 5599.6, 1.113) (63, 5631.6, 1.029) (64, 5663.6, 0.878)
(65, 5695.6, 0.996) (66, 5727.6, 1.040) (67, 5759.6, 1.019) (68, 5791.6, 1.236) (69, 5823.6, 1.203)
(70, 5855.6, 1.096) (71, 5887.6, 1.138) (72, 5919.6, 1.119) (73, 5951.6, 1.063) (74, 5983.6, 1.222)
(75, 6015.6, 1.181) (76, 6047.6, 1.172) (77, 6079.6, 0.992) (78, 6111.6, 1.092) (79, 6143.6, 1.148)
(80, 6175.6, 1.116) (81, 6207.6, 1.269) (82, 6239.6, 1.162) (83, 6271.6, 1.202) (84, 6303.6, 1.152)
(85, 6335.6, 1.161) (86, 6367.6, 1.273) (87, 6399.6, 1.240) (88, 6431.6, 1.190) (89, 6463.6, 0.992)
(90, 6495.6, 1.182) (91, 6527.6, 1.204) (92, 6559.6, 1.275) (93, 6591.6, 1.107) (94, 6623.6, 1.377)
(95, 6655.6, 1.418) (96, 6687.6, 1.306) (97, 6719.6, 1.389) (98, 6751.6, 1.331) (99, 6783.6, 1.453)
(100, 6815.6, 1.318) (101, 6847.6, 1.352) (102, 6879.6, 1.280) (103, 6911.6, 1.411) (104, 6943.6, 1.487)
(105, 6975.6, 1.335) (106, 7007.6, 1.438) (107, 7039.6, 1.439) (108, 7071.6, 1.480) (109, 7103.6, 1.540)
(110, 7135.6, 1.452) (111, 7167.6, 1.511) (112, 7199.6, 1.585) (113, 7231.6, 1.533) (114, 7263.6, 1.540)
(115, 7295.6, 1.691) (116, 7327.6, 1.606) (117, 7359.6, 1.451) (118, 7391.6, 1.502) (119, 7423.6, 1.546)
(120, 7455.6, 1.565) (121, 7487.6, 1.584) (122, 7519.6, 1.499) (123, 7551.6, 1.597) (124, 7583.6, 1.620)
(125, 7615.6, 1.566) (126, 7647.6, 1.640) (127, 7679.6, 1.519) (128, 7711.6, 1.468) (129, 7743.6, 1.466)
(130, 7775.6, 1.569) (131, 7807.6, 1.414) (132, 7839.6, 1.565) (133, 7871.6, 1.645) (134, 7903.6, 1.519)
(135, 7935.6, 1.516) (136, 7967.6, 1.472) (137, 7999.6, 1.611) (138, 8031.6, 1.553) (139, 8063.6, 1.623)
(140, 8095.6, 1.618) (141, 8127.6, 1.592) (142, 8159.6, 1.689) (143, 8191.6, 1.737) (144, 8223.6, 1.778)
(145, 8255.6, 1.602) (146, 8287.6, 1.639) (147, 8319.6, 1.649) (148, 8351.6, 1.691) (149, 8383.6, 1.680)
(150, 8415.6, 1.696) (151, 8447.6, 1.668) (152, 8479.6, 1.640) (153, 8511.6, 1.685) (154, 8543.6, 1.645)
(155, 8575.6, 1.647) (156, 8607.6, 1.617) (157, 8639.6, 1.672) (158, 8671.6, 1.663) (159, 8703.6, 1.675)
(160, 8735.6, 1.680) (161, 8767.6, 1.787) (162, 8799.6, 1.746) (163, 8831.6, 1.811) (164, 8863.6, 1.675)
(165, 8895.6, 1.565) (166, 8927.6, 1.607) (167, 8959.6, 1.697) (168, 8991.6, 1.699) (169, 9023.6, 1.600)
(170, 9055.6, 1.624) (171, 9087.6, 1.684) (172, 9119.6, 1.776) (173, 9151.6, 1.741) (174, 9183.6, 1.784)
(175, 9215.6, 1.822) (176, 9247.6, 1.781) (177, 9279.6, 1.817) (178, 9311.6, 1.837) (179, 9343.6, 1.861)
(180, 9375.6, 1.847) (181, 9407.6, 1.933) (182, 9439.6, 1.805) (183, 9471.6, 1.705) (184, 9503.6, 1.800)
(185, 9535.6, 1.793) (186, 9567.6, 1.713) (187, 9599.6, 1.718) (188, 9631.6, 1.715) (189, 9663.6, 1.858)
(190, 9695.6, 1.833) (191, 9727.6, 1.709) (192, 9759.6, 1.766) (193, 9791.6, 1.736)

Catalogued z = 0.250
